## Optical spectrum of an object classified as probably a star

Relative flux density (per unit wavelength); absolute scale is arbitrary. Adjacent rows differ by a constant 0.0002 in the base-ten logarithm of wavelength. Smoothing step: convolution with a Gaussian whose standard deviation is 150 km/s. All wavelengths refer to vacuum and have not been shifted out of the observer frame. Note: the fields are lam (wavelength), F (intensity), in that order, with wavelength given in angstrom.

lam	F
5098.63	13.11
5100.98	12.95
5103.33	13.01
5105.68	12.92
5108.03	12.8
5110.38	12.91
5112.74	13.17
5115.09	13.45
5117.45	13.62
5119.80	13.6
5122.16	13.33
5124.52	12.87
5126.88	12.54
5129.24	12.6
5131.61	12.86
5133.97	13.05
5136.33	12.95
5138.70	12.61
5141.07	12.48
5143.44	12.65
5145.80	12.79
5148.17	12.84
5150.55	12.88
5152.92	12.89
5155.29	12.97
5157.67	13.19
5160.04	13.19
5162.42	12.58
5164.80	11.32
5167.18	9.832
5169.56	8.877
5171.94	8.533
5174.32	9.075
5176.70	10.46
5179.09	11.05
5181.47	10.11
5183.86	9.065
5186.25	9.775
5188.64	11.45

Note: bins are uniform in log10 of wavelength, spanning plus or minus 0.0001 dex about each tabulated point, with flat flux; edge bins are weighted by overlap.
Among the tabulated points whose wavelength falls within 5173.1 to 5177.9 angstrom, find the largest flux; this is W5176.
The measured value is 10.46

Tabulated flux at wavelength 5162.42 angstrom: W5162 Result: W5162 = 12.58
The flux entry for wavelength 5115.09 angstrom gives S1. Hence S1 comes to 13.45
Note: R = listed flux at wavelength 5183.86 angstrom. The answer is 9.065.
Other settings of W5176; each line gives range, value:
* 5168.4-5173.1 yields 8.877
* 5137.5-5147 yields 12.79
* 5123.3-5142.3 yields 13.05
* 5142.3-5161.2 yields 13.19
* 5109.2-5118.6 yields 13.62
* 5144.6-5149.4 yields 12.84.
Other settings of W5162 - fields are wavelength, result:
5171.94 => 8.533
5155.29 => 12.97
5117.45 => 13.62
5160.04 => 13.19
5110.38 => 12.91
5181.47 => 10.11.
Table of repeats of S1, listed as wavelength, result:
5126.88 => 12.54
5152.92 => 12.89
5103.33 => 13.01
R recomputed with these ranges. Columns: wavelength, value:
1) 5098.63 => 13.11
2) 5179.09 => 11.05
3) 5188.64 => 11.45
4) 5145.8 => 12.79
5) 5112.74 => 13.17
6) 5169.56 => 8.877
